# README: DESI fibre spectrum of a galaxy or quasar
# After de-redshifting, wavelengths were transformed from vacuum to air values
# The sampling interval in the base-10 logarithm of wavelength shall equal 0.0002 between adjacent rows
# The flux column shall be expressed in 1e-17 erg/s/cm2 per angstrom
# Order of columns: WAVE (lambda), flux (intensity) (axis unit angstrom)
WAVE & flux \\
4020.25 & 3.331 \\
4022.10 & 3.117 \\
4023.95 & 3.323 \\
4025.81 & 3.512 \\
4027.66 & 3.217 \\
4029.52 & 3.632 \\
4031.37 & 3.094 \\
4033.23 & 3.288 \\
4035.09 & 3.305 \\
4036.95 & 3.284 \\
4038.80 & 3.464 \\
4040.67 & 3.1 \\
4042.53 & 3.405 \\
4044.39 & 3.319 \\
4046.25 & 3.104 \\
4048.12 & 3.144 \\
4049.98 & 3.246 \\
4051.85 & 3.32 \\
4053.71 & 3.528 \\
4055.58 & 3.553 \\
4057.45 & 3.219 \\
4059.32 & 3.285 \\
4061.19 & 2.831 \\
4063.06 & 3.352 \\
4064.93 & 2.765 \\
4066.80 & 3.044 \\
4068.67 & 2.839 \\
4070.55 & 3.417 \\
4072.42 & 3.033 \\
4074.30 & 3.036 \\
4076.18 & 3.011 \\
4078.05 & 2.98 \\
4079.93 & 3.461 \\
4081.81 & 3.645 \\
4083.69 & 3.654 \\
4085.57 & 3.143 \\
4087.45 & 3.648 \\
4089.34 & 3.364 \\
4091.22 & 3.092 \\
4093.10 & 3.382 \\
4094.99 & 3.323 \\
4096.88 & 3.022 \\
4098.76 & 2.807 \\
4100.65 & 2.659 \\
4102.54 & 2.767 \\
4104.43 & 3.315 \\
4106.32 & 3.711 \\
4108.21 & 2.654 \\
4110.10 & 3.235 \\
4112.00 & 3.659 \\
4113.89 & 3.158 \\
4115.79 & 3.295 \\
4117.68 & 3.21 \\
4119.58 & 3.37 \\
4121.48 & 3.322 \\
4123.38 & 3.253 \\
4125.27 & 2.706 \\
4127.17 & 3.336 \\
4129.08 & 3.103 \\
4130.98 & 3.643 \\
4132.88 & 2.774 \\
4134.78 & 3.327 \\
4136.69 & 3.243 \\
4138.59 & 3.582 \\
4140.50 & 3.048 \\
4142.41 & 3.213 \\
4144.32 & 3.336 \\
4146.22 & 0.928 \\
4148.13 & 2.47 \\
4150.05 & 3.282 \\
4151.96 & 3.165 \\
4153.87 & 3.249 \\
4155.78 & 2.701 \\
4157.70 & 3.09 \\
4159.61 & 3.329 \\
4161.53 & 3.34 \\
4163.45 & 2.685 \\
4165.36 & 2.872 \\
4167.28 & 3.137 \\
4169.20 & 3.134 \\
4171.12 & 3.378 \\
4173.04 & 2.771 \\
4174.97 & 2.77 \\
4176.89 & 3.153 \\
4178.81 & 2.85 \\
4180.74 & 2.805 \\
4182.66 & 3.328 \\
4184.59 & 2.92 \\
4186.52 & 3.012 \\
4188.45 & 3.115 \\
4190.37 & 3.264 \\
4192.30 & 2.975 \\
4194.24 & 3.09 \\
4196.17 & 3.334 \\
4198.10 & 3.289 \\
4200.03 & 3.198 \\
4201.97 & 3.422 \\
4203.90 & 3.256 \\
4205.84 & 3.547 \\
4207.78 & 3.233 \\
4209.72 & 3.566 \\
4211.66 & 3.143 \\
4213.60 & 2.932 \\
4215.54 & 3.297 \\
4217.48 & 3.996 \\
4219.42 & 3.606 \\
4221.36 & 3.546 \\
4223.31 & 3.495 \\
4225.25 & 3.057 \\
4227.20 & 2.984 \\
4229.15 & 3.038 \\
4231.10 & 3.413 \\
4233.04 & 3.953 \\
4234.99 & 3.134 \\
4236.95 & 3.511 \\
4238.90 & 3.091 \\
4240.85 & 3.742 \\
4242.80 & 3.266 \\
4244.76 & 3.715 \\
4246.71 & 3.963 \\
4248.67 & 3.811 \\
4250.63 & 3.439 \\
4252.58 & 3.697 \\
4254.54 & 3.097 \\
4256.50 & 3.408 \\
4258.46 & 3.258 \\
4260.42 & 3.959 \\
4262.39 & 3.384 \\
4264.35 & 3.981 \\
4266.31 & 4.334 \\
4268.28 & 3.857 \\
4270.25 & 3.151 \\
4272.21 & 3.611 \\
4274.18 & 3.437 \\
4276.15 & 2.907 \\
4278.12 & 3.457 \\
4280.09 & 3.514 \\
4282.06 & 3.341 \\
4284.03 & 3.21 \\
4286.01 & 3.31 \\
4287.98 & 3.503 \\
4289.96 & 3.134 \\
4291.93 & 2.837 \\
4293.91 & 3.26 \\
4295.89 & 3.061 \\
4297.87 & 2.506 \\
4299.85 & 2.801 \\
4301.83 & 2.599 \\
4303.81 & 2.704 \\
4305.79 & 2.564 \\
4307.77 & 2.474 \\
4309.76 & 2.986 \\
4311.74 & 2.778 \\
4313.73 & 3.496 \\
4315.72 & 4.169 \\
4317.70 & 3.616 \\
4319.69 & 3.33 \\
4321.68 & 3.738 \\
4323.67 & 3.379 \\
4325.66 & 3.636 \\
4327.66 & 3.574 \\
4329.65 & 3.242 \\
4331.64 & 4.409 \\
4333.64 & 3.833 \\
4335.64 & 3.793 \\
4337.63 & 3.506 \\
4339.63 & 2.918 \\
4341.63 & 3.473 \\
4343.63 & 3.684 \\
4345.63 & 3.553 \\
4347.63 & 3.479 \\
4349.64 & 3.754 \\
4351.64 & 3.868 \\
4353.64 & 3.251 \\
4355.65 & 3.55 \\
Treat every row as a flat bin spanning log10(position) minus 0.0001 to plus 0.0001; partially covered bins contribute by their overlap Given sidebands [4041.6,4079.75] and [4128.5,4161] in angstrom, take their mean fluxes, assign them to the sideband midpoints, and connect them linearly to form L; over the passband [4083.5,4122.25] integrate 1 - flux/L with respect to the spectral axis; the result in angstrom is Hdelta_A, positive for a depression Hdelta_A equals -1.4 angstrom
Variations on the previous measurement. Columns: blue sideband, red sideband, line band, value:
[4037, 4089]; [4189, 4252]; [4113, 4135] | 0.6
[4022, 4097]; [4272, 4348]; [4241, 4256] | -1.3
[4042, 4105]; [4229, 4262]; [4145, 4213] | 6.8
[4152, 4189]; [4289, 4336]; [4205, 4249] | -4.4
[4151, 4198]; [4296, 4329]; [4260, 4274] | -2.7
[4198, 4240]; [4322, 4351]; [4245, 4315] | 3.8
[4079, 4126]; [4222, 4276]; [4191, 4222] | 0.8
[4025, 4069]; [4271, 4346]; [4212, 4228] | -0.4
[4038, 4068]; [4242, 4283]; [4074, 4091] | -0.3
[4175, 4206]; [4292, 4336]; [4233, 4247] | -1.4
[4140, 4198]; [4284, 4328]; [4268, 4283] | -1.3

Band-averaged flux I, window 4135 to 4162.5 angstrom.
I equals 3.01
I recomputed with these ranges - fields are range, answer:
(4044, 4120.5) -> 3.21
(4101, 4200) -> 3.09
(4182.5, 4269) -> 3.42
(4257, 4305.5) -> 3.29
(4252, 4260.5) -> 3.42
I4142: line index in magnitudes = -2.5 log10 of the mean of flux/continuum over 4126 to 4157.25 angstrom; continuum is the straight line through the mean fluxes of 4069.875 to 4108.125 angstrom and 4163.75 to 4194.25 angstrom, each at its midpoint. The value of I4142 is 0.03 mag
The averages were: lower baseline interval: 3.21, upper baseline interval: 3.03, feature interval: 3.02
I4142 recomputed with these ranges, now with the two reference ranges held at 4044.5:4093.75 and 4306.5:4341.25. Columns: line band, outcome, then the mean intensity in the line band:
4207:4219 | 0.00 mag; 3.38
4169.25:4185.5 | 0.11 mag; 3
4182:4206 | 0.05 mag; 3.2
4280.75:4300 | 0.10 mag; 3.12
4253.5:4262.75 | -0.01 mag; 3.42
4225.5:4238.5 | 0.02 mag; 3.31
